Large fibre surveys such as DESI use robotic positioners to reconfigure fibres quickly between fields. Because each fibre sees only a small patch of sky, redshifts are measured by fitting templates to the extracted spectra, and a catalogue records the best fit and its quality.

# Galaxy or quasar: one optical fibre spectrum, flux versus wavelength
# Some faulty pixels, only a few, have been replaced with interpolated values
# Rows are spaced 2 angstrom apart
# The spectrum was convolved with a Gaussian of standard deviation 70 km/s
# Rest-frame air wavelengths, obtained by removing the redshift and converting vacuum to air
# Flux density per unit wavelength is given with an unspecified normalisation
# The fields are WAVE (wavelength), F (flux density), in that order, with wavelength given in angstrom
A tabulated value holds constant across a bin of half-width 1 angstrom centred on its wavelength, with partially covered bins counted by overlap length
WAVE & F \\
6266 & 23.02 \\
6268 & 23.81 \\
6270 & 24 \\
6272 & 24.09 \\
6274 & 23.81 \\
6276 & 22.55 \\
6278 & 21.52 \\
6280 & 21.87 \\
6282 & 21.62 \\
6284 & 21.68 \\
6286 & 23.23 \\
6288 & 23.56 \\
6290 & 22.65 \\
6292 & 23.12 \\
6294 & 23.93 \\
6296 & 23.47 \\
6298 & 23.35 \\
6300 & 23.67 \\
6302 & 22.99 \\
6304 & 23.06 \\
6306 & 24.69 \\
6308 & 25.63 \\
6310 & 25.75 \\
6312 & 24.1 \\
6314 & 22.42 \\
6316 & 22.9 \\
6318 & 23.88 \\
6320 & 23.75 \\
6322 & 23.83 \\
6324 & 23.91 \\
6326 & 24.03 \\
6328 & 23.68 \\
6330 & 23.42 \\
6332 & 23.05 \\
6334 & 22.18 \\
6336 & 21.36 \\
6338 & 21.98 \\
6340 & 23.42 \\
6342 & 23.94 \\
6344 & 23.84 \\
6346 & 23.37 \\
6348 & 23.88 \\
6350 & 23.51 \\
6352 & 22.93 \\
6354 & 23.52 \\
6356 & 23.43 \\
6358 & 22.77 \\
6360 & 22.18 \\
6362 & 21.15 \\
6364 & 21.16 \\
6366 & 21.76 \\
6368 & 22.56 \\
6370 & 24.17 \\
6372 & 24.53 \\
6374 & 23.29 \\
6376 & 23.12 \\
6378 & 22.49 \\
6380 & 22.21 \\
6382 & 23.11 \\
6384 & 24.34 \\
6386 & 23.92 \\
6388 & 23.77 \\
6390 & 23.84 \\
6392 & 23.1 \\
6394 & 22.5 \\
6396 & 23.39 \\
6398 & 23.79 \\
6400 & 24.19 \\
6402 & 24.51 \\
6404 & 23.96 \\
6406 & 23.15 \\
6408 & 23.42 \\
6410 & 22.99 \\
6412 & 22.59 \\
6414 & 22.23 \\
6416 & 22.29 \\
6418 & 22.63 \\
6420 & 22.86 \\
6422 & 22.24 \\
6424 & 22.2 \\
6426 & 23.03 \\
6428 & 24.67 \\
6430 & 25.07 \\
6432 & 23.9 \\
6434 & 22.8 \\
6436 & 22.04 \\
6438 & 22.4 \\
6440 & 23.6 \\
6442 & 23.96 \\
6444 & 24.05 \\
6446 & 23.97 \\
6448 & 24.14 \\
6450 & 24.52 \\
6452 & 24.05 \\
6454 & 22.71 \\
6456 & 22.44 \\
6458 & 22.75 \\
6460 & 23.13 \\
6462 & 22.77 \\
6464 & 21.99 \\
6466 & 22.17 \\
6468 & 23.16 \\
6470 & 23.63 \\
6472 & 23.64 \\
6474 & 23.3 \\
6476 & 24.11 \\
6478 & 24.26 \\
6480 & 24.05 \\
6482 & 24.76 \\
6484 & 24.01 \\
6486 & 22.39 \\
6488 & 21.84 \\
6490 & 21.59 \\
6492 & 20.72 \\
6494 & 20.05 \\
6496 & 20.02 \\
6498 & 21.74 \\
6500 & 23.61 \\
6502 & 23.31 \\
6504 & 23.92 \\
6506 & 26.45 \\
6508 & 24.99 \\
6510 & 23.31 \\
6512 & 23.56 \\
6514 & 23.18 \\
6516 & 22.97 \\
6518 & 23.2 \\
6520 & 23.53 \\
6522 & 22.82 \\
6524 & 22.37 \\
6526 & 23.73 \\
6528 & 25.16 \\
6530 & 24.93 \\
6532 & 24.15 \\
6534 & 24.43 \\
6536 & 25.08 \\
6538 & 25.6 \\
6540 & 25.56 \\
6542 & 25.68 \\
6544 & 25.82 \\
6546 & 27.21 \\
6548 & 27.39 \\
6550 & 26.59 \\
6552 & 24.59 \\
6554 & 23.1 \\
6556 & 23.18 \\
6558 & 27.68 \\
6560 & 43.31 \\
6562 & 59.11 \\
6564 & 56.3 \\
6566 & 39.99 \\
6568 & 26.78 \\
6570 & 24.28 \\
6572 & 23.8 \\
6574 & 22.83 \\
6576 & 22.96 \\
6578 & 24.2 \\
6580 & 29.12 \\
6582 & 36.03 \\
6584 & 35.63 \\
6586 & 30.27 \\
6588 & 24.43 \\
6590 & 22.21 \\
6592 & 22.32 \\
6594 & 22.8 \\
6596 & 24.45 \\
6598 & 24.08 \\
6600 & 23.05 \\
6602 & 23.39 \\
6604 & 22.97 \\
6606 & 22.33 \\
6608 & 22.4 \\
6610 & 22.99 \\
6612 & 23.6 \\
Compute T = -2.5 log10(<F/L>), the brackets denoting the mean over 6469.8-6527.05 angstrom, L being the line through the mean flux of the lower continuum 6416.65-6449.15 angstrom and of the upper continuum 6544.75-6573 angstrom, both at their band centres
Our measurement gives 0.21 mag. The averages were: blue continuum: 23.3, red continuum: 32.3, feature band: 23.1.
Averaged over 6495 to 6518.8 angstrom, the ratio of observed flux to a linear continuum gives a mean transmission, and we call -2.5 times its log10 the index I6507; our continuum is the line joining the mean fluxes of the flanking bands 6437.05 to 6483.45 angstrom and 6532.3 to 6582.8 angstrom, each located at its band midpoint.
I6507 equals 0.13 mag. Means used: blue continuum 23.5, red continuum 29.5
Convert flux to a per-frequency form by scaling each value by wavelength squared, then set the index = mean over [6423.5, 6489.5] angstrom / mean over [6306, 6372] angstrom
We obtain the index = 1.04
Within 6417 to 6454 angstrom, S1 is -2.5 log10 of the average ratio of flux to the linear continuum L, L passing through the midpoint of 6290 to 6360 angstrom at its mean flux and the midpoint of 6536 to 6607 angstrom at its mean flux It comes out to 0.10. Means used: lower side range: 23.5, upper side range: 28.2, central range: 23.4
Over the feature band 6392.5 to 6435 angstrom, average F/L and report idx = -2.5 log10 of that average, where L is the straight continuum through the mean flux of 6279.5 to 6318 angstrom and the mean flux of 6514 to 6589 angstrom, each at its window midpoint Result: 0.102 mag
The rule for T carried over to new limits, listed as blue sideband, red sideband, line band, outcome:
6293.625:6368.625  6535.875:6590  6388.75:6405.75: 0.07 mag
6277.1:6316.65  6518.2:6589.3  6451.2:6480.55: 0.15 mag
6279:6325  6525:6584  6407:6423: 0.15 mag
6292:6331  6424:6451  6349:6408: 0.02 mag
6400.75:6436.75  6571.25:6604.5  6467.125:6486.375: 0.01 mag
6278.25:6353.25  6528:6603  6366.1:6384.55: 0.06 mag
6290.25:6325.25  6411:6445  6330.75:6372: 0.03 mag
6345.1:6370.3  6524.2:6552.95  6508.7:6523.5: 0.08 mag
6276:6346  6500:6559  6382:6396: 0.01 mag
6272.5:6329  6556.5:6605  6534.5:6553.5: 0.12 mag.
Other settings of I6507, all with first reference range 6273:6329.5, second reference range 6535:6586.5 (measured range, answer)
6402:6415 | 0.131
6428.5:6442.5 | 0.148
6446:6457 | 0.156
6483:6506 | 0.262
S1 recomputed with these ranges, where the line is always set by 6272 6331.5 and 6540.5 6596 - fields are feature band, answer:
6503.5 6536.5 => 0.18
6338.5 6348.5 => 0.03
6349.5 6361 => 0.07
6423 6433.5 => 0.11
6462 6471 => 0.19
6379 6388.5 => 0.08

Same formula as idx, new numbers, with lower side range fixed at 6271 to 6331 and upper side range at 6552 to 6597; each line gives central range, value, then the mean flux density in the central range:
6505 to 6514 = 0.17 mag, 24.4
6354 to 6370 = 0.12 mag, 22.4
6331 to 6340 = 0.09 mag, 22.3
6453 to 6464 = 0.20 mag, 22.7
